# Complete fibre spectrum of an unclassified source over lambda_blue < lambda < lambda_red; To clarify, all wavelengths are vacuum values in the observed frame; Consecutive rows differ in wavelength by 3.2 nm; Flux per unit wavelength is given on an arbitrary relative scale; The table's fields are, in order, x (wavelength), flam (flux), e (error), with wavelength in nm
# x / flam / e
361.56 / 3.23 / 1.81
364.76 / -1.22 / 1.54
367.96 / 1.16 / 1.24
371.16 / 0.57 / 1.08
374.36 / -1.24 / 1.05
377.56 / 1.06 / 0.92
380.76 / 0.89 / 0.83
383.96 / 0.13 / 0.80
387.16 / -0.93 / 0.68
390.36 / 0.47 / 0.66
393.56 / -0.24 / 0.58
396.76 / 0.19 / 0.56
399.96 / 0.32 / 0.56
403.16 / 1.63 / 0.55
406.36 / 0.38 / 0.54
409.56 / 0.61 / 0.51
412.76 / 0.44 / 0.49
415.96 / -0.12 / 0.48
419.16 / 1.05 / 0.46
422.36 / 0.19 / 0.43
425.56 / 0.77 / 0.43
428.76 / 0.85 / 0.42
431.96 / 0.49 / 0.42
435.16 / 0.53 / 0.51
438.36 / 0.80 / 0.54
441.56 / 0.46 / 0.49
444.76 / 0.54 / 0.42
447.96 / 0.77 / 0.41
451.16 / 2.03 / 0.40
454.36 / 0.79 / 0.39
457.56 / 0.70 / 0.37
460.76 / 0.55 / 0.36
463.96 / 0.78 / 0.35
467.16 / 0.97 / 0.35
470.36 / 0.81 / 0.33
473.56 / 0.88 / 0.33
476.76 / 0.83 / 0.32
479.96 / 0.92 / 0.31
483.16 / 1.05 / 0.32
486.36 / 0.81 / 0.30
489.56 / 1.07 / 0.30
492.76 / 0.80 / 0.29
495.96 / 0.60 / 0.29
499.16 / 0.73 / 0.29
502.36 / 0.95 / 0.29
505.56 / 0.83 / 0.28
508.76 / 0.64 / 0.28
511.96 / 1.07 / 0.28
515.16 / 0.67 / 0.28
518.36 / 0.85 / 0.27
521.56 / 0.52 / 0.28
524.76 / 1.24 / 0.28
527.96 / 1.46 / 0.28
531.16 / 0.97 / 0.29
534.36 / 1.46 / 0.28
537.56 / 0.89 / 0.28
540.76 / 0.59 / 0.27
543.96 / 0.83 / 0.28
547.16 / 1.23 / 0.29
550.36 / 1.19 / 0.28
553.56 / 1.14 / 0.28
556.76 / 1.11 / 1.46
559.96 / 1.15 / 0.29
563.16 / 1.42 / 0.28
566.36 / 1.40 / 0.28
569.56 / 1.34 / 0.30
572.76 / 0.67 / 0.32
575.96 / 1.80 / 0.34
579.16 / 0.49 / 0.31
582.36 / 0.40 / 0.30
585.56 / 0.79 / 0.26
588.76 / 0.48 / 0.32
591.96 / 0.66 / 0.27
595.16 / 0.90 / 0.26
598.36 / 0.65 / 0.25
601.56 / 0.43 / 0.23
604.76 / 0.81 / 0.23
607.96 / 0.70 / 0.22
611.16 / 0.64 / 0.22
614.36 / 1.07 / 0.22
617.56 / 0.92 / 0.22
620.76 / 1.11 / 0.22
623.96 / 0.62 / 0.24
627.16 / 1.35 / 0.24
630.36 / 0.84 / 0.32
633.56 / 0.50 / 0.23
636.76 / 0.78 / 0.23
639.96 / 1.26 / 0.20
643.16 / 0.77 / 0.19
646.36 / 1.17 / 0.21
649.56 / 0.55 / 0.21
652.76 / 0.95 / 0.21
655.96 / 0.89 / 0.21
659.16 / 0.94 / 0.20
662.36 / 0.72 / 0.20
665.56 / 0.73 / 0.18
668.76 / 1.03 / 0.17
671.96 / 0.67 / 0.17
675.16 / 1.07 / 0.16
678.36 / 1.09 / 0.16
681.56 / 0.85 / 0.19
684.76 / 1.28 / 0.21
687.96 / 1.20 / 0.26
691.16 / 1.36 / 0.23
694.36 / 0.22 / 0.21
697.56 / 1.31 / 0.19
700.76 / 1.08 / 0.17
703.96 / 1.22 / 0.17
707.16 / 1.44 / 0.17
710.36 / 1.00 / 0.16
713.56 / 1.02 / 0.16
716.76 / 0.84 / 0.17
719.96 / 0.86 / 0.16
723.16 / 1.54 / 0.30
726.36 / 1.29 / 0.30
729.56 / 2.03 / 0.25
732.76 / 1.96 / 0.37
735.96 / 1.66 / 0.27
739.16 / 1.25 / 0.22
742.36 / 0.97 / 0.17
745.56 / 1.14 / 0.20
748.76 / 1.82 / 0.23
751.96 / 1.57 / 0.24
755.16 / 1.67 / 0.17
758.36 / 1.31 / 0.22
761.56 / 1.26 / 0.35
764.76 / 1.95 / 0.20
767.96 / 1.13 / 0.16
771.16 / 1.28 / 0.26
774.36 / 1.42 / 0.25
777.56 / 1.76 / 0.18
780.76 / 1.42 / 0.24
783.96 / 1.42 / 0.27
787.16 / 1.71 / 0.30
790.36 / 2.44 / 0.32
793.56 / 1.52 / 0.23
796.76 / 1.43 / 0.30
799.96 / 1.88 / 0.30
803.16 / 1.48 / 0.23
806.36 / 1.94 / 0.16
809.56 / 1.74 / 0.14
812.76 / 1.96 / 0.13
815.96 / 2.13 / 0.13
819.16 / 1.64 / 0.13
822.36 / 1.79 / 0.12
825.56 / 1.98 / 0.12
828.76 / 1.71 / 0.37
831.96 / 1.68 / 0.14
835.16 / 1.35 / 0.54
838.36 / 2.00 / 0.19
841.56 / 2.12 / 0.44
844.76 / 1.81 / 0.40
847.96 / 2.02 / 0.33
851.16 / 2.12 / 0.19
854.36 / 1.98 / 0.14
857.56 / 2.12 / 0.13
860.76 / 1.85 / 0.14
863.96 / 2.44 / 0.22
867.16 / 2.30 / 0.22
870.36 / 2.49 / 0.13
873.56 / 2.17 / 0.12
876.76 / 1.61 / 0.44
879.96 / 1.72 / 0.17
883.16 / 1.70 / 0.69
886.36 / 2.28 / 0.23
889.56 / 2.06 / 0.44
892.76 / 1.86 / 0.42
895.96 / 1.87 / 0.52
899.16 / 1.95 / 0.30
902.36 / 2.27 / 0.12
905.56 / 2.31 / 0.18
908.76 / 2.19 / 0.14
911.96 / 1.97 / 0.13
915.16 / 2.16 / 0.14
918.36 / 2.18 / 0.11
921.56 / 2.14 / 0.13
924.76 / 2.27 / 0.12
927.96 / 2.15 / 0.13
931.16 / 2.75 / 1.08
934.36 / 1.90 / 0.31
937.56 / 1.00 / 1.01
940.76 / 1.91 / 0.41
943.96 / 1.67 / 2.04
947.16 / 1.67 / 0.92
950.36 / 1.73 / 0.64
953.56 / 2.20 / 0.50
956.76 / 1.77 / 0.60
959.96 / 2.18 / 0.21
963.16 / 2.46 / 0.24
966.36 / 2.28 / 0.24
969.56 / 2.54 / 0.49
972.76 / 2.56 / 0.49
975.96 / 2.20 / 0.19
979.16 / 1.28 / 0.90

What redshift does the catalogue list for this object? 0.809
